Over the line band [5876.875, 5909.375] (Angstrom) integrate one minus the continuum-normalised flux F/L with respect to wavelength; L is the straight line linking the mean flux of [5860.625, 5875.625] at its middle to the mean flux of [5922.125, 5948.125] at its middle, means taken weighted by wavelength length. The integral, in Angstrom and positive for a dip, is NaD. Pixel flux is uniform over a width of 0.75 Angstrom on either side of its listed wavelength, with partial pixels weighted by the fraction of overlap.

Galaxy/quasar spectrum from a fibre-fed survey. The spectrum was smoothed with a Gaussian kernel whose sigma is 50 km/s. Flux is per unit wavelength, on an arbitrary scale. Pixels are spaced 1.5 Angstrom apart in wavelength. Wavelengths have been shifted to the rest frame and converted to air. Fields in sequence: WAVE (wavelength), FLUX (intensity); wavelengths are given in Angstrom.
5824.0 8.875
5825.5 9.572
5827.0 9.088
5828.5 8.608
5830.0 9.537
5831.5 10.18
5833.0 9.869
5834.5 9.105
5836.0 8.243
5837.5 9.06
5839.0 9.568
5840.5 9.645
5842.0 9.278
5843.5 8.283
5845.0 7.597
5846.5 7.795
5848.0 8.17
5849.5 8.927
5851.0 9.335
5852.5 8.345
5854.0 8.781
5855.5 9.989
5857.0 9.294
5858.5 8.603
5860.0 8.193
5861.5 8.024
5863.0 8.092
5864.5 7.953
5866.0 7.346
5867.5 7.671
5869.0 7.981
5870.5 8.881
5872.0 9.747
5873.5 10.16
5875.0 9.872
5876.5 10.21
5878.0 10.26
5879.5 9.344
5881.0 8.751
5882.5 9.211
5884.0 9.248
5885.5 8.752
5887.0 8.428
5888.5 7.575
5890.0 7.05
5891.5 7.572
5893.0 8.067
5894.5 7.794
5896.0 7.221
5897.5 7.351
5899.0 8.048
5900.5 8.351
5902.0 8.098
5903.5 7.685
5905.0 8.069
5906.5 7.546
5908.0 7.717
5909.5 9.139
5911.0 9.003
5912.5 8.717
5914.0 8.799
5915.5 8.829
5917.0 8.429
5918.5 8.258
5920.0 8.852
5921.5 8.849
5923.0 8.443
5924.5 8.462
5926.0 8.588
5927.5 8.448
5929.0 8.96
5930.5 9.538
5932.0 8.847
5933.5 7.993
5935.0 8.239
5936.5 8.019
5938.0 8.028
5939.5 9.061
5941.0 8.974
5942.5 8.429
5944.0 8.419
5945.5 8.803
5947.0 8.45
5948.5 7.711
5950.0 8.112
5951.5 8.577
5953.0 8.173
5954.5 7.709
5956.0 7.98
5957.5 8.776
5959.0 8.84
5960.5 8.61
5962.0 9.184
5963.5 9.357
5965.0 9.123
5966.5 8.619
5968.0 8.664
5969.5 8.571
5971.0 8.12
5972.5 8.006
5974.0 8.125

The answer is 1.22 Angstrom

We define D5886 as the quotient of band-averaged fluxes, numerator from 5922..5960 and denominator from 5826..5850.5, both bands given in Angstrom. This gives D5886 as 0.95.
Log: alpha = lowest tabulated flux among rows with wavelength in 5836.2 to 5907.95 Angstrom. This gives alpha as 7.05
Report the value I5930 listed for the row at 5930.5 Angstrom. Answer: 9.538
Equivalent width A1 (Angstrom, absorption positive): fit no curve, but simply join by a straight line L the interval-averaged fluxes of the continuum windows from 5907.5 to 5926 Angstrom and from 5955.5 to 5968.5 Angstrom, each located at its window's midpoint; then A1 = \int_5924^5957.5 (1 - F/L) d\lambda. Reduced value 1.1 Angstrom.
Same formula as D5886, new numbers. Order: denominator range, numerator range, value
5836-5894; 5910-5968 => 0.99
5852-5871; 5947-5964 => 1.01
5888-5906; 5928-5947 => 1.11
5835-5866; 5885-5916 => 0.94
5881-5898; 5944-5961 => 1.03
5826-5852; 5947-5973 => 0.95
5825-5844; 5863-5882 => 0.97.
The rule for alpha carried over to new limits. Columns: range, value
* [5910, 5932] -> 8.258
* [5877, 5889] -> 7.575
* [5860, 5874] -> 7.346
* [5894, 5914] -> 7.221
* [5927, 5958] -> 7.709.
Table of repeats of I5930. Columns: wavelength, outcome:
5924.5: 8.462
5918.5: 8.258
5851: 9.335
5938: 8.028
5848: 8.17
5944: 8.419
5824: 8.875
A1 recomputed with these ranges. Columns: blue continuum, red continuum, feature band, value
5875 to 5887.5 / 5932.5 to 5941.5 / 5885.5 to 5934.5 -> 3.02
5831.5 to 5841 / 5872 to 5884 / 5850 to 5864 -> 1.12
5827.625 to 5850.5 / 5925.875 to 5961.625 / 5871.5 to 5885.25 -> -1.34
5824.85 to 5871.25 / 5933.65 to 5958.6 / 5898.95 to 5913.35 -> 0.43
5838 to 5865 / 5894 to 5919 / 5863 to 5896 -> -0.75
